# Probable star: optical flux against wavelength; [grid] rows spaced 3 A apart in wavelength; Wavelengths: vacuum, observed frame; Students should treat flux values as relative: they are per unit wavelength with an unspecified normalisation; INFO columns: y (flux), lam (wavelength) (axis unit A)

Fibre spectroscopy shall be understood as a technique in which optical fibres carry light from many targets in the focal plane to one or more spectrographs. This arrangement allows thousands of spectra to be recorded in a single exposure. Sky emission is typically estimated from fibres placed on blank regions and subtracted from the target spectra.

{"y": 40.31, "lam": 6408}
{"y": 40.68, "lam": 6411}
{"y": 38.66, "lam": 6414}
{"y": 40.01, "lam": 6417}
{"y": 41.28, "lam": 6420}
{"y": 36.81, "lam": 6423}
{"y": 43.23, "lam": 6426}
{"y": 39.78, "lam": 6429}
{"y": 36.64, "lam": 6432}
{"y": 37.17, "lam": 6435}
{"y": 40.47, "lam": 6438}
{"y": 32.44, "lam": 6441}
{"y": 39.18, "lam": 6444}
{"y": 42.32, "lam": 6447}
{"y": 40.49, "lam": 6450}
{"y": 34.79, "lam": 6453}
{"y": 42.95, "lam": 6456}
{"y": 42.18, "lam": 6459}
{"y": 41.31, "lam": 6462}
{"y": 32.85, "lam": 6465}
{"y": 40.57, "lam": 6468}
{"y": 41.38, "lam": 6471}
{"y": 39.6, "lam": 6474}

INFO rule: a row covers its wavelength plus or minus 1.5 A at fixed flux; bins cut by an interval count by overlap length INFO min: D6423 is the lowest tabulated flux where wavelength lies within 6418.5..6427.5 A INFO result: 36.81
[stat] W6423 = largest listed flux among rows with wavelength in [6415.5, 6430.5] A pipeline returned 43.23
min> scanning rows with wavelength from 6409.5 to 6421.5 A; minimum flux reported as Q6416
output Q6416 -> 38.66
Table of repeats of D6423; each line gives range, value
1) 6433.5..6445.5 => 32.44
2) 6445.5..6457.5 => 34.79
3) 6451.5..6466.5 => 32.85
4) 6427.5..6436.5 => 36.64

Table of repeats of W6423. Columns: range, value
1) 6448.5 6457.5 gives 42.95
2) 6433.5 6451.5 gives 42.32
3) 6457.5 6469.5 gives 42.18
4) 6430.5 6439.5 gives 40.47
